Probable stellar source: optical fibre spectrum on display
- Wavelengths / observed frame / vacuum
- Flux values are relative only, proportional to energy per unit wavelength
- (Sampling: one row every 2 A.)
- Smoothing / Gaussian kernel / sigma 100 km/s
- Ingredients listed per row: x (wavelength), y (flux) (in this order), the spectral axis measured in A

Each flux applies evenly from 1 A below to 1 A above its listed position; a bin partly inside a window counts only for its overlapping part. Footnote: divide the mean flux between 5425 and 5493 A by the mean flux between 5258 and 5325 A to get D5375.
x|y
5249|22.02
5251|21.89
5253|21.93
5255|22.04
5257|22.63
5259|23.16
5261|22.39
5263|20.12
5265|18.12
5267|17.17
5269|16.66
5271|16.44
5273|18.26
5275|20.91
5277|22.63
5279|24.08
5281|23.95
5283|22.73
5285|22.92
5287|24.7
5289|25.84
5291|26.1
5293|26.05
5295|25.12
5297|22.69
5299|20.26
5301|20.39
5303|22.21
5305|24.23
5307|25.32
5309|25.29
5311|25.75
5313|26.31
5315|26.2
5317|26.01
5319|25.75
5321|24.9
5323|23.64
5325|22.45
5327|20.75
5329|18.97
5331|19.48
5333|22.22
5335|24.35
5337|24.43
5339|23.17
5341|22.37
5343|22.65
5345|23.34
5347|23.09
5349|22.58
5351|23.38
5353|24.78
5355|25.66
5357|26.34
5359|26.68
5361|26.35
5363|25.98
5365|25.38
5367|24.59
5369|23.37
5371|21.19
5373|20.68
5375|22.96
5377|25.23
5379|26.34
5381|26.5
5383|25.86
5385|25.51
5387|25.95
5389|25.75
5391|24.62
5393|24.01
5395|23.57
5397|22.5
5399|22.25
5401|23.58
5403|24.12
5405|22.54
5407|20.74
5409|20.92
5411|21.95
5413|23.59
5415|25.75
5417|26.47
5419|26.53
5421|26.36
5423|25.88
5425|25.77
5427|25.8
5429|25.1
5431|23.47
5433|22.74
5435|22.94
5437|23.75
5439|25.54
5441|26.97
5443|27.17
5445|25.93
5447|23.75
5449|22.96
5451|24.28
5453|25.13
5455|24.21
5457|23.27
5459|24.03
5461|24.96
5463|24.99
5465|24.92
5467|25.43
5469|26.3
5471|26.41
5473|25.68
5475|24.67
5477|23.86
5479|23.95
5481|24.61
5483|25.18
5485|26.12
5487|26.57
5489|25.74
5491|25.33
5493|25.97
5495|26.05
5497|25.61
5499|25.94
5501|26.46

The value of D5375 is 1.09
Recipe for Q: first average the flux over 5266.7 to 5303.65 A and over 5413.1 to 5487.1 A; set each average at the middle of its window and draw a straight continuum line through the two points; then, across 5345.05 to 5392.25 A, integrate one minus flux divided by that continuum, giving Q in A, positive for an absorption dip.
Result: -2.18 A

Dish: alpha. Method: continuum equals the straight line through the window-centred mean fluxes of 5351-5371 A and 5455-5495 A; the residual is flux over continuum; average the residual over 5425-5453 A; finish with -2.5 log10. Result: 0.02 mag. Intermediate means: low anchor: 25.1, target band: 24.7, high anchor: 25.2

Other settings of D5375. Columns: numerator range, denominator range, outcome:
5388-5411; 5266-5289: 1.09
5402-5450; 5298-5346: 1.05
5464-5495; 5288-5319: 1.03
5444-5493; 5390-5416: 1.08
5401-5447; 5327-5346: 1.10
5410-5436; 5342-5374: 1.03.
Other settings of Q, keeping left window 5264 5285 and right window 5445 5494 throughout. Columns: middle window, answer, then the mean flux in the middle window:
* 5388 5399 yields -0.39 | 23.9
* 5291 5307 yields -1.93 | 23.3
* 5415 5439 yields -1.13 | 25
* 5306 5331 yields -3.30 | 24.1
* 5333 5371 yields -3.63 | 24.2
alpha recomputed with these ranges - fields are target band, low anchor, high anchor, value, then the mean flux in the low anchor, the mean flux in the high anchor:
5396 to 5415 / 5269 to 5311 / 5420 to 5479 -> 0.08 mag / 22.9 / 24.9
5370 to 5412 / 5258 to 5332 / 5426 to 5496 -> 0.01 mag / 22.6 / 25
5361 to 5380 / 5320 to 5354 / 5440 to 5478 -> -0.03 mag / 22.7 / 25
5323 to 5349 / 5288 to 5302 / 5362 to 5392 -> 0.09 mag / 23.8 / 24.7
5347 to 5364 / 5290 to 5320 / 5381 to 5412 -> -0.05 mag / 24.5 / 23.7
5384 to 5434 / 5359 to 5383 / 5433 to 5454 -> 0.02 mag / 24.6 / 24.7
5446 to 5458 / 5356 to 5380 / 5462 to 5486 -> 0.05 mag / 24.6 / 25.2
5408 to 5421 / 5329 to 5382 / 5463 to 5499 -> 0.01 mag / 23.9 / 25.4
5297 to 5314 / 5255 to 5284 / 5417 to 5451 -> -0.10 mag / 20.7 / 25.1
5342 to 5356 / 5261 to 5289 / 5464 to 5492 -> -0.05 mag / 20.9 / 25.3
